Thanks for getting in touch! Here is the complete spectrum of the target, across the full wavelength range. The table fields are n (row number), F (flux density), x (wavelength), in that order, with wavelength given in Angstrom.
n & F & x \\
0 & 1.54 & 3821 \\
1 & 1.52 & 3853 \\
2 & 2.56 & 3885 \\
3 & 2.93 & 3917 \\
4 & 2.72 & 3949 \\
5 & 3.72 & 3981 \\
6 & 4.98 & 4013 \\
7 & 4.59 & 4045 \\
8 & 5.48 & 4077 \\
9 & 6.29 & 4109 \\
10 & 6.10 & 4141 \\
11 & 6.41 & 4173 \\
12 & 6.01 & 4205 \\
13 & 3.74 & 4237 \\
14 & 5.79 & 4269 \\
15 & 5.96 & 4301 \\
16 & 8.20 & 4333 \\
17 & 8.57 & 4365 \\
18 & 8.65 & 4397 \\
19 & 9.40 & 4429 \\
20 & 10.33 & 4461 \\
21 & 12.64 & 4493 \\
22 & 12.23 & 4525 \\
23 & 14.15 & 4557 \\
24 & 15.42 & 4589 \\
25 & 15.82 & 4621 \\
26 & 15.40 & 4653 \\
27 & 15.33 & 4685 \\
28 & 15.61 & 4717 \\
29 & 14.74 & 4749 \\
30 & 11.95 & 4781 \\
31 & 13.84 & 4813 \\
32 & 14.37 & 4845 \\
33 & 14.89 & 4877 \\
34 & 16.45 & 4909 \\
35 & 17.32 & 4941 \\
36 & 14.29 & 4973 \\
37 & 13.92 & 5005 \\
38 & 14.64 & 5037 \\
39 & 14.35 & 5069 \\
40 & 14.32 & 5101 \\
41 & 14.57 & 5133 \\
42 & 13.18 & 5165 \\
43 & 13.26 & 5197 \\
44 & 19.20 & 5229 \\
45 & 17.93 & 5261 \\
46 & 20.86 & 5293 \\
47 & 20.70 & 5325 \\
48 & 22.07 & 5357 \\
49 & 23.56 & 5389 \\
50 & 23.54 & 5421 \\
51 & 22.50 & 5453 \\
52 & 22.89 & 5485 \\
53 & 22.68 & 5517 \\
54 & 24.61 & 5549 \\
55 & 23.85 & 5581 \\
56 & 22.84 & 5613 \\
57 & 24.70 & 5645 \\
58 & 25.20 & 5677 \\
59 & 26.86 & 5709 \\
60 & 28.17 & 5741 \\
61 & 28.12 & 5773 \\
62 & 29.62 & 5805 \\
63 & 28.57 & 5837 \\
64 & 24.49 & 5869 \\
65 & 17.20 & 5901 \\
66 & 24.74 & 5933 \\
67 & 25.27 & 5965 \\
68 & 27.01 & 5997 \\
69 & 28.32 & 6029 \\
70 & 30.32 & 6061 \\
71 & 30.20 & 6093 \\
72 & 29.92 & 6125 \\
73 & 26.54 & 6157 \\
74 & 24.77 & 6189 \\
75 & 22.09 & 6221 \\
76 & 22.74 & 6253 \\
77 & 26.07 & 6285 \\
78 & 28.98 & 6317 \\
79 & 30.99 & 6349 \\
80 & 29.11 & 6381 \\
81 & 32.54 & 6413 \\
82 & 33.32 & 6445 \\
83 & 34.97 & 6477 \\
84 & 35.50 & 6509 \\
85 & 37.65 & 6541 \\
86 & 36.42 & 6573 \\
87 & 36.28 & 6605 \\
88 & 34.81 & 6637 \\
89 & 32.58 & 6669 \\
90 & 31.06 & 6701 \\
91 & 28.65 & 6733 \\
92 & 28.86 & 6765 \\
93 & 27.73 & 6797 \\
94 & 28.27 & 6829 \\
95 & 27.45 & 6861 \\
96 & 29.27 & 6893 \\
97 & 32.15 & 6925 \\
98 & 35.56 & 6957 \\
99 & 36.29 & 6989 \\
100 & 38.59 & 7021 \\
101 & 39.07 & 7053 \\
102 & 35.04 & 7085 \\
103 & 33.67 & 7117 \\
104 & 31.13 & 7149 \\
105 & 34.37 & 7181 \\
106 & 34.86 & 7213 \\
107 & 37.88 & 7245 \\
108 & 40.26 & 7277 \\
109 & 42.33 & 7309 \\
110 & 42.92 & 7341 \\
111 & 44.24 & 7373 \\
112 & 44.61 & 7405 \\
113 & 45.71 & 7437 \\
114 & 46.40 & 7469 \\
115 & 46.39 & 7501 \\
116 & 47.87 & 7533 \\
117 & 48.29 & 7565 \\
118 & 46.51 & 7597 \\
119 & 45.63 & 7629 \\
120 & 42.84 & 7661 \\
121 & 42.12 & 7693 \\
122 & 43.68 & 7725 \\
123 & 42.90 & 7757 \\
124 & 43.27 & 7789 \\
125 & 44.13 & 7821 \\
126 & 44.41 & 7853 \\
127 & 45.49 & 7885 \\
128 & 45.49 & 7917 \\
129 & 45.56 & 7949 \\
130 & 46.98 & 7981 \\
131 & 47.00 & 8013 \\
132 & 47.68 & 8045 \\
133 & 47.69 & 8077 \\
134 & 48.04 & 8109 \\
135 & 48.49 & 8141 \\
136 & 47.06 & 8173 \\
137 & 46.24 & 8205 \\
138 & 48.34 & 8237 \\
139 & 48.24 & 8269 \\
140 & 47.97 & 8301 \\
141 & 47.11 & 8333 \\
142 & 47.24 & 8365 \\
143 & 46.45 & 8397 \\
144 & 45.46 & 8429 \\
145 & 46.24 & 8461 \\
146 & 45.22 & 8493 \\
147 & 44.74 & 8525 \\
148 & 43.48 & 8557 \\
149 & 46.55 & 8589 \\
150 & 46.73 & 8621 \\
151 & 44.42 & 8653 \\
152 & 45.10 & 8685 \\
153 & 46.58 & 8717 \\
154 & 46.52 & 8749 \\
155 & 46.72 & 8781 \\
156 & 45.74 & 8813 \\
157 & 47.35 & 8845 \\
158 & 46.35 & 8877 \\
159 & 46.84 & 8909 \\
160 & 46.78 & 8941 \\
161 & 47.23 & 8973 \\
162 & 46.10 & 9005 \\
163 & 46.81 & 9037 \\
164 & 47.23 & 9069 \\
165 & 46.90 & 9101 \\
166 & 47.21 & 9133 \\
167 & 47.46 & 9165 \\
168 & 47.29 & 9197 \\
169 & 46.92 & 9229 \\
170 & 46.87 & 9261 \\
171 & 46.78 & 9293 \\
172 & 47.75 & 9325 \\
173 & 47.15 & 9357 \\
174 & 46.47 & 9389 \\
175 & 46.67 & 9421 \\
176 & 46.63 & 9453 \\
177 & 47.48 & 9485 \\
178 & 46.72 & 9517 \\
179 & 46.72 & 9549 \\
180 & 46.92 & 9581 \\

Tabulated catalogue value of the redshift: 0.000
